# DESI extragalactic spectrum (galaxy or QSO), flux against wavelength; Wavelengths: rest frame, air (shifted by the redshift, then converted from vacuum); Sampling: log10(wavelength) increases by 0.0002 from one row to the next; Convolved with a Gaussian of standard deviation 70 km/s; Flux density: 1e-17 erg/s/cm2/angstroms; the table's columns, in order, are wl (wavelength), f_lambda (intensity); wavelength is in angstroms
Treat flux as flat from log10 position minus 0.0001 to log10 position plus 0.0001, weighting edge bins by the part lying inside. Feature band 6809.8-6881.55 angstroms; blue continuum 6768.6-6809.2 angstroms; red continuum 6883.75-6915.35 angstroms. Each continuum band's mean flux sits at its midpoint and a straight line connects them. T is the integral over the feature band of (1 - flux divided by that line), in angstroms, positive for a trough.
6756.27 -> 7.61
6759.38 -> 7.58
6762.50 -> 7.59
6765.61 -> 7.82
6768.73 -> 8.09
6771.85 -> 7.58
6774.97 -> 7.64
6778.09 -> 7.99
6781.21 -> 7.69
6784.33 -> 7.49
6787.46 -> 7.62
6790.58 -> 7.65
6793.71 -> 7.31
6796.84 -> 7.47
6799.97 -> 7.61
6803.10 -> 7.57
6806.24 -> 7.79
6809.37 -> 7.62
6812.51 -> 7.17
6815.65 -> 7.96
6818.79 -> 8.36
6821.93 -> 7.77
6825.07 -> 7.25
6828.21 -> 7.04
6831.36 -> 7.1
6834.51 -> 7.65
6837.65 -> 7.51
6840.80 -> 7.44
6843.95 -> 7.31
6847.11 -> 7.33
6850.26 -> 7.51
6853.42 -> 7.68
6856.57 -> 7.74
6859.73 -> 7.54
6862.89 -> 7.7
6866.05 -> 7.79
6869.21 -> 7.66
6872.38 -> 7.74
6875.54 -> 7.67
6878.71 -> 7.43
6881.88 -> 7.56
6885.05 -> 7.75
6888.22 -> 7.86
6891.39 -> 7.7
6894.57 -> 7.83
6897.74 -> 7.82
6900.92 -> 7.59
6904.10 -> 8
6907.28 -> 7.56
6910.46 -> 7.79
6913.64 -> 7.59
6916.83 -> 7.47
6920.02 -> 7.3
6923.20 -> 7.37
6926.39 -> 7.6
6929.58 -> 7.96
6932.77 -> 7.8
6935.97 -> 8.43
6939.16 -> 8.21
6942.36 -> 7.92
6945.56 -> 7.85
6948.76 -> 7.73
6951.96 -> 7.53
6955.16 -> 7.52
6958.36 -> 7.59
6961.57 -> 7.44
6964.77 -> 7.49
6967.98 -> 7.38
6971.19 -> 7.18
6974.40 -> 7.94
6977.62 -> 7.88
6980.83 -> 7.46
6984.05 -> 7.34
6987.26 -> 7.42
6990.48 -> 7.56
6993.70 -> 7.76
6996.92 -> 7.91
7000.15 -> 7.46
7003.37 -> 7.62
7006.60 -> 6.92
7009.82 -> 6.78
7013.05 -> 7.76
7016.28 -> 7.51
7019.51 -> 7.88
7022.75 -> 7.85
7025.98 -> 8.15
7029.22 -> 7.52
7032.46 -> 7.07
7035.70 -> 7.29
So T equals 1.23 angstroms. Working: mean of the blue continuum 7.64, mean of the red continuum 7.75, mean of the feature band 7.56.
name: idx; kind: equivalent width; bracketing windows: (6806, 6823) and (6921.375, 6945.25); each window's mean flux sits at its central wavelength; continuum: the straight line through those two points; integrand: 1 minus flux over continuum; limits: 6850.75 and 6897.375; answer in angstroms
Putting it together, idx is 0.9 angstroms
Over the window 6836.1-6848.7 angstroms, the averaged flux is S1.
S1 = 7.4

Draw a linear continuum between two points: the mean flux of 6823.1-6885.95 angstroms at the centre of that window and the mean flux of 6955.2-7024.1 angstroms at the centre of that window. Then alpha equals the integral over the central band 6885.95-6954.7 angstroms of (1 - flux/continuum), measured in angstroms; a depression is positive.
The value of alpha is -2.10 angstroms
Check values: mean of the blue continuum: 7.52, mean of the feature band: 7.75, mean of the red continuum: 7.53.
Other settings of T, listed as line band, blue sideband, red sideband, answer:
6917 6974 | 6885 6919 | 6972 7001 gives 0.03 angstroms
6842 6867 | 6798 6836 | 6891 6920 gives 0.17 angstroms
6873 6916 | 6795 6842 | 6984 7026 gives -0.84 angstroms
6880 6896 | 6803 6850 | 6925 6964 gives -0.15 angstroms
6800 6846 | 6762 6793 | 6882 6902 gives 1.11 angstroms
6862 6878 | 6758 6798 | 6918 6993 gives -0.09 angstroms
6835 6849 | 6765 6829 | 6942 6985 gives 0.39 angstroms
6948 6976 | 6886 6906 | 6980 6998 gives 0.40 angstroms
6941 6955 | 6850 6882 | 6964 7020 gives -0.32 angstroms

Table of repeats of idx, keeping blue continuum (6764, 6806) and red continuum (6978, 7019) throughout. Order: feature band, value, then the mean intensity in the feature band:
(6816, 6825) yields -0.33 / 7.92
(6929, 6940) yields -0.83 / 8.11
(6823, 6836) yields 0.59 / 7.28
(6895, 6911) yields -0.41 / 7.76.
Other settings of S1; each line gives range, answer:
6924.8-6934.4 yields 7.79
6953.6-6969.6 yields 7.49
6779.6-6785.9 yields 7.59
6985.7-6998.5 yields 7.66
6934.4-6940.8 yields 8.32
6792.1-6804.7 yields 7.49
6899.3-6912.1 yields 7.74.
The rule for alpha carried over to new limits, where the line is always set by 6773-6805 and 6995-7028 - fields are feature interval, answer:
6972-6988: 0.0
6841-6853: 0.3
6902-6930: -0.1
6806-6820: -0.3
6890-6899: -0.2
